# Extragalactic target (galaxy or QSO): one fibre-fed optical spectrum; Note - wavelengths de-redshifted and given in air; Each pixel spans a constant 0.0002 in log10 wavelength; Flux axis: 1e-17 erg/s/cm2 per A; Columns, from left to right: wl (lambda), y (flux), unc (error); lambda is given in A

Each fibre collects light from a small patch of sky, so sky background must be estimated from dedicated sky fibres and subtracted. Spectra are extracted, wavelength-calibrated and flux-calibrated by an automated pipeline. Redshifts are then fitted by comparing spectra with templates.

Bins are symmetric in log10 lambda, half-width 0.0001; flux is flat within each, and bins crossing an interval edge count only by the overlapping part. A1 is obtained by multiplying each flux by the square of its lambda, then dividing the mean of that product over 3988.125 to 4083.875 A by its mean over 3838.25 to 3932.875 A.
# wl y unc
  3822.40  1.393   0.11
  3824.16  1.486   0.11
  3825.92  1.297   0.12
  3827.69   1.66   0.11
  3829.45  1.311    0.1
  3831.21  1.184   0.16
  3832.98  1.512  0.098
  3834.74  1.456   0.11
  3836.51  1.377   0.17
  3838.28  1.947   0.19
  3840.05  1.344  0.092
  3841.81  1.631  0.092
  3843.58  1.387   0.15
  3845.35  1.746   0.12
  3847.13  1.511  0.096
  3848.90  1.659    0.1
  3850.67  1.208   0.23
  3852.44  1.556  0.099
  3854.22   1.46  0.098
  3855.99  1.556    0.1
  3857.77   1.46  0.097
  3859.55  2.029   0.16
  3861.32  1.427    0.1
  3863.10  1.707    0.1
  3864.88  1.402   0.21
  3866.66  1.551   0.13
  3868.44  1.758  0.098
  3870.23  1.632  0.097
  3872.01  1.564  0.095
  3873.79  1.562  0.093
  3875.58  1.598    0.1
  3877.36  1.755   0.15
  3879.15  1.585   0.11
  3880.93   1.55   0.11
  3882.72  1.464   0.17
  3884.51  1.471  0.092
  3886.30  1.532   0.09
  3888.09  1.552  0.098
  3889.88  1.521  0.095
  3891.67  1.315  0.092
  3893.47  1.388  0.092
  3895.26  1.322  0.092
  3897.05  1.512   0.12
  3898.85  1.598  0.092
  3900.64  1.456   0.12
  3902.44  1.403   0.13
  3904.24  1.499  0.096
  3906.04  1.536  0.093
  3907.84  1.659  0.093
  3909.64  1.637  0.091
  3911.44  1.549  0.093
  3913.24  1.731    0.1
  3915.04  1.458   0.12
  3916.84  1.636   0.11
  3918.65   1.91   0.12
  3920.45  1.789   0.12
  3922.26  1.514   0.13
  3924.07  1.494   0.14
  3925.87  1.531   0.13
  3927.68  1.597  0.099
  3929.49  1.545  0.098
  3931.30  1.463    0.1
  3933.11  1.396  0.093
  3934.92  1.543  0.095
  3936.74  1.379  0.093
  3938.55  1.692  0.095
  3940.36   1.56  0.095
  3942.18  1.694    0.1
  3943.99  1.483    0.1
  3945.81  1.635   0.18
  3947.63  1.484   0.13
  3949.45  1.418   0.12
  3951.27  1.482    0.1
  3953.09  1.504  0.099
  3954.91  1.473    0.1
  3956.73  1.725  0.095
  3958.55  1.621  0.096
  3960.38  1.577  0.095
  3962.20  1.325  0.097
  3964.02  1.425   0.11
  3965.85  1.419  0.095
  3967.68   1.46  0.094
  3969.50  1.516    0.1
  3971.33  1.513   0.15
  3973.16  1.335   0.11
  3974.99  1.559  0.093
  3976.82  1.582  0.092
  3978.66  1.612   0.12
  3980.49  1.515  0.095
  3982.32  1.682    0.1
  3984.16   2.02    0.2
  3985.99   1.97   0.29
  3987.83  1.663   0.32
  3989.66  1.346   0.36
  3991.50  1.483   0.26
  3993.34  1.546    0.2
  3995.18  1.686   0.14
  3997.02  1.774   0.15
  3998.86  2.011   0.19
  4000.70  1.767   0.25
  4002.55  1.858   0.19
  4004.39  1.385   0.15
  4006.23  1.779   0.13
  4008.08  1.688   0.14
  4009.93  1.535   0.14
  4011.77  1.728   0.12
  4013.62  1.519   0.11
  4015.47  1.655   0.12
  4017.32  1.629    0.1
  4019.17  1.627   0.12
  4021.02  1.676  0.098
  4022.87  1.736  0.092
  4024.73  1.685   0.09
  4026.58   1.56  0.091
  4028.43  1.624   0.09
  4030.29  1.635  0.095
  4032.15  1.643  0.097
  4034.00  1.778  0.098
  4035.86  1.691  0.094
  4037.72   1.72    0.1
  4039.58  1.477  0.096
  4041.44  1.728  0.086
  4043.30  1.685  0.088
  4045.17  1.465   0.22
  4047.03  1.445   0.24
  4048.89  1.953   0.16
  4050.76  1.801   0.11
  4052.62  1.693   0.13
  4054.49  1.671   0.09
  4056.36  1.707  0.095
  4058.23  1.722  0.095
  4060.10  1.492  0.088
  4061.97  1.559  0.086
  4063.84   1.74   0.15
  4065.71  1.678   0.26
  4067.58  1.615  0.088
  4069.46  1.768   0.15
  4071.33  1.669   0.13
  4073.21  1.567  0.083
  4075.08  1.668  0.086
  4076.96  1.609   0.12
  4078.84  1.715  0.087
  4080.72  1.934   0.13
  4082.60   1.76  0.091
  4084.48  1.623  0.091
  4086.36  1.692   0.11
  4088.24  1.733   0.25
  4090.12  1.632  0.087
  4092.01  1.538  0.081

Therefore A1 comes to 1.15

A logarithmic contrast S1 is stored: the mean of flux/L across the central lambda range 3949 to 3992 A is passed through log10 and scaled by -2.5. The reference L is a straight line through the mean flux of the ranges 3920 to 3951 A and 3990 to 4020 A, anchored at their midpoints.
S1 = 0.032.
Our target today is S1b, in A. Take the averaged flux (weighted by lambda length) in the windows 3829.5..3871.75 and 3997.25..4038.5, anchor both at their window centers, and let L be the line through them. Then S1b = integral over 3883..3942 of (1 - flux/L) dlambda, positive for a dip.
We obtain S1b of 2.0 A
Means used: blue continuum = 1.54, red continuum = 1.68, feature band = 1.54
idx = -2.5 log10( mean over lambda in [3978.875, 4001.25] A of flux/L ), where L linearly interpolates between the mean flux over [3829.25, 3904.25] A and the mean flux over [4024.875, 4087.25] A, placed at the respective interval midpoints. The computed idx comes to -0.05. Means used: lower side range 1.52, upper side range 1.67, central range 1.7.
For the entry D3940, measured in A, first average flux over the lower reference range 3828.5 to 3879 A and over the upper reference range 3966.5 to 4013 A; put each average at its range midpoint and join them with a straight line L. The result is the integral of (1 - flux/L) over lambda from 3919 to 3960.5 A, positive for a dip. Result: 1.4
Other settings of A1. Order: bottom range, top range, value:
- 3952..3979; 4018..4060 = 1.15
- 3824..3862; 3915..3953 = 1.08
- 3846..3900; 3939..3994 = 1.06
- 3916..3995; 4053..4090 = 1.14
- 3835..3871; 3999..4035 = 1.16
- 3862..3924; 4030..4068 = 1.15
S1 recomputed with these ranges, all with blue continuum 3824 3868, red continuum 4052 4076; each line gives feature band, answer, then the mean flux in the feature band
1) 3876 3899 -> 0.03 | 1.5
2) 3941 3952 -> 0.03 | 1.53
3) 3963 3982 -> 0.07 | 1.5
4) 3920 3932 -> 0.01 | 1.55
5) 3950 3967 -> 0.06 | 1.5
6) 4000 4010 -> -0.04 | 1.68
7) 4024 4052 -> -0.01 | 1.66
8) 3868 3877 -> -0.06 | 1.62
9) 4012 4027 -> -0.01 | 1.64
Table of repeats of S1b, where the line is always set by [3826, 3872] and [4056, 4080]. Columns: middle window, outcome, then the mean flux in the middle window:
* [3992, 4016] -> -0.9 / 1.68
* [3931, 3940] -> 0.5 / 1.5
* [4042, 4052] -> -0.2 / 1.67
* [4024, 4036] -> -0.2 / 1.66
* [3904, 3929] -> -0.6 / 1.61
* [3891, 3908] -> 1.1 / 1.46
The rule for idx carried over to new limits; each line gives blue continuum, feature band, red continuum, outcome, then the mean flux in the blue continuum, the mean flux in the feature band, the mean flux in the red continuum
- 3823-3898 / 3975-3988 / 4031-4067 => -0.06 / 1.52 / 1.71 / 1.67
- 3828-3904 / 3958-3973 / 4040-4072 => 0.09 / 1.52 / 1.47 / 1.67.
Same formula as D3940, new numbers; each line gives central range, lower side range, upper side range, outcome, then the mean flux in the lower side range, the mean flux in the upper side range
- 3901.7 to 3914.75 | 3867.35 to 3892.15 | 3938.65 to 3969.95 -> -0.18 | 1.57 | 1.52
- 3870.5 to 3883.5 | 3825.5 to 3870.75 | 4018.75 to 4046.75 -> -0.31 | 1.53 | 1.64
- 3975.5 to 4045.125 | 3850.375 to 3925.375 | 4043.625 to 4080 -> -1.44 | 1.56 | 1.66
